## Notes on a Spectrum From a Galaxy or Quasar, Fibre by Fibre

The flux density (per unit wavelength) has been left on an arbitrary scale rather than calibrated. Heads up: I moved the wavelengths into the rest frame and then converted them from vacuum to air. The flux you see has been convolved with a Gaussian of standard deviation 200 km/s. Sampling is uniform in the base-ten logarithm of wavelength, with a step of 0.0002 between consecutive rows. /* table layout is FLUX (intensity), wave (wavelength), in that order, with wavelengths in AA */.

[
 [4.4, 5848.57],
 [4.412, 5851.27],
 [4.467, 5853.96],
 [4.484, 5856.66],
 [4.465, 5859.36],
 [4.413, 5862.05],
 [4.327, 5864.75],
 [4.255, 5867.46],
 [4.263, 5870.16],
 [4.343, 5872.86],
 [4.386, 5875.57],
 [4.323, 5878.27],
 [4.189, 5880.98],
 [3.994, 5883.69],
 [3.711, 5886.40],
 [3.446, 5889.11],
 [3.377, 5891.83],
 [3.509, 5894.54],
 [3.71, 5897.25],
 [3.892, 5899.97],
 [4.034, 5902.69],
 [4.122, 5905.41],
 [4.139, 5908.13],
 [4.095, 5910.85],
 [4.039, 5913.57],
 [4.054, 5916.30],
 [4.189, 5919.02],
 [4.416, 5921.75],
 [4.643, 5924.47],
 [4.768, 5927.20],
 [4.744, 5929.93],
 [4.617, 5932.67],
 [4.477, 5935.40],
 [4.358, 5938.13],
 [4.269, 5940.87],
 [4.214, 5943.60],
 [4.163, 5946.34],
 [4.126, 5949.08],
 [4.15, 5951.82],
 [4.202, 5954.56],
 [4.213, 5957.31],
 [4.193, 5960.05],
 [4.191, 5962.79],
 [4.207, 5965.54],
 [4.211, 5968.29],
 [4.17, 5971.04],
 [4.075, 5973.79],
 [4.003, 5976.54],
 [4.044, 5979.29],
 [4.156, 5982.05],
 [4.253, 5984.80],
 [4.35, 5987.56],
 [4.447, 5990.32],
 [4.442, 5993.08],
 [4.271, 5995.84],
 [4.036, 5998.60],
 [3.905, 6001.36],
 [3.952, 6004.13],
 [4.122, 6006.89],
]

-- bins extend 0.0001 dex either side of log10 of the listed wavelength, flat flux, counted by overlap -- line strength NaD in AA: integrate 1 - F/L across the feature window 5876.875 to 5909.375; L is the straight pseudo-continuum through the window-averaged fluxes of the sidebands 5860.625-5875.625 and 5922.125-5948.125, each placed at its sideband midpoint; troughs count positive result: 3.8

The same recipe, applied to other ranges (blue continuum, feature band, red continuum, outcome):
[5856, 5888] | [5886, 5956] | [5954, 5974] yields 1.28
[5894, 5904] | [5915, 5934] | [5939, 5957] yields -2.29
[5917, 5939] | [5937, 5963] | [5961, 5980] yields 0.67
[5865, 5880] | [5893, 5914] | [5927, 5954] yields 1.95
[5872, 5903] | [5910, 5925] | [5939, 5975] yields -0.74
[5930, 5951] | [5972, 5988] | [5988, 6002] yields 0.51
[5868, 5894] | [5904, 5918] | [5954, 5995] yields -0.09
